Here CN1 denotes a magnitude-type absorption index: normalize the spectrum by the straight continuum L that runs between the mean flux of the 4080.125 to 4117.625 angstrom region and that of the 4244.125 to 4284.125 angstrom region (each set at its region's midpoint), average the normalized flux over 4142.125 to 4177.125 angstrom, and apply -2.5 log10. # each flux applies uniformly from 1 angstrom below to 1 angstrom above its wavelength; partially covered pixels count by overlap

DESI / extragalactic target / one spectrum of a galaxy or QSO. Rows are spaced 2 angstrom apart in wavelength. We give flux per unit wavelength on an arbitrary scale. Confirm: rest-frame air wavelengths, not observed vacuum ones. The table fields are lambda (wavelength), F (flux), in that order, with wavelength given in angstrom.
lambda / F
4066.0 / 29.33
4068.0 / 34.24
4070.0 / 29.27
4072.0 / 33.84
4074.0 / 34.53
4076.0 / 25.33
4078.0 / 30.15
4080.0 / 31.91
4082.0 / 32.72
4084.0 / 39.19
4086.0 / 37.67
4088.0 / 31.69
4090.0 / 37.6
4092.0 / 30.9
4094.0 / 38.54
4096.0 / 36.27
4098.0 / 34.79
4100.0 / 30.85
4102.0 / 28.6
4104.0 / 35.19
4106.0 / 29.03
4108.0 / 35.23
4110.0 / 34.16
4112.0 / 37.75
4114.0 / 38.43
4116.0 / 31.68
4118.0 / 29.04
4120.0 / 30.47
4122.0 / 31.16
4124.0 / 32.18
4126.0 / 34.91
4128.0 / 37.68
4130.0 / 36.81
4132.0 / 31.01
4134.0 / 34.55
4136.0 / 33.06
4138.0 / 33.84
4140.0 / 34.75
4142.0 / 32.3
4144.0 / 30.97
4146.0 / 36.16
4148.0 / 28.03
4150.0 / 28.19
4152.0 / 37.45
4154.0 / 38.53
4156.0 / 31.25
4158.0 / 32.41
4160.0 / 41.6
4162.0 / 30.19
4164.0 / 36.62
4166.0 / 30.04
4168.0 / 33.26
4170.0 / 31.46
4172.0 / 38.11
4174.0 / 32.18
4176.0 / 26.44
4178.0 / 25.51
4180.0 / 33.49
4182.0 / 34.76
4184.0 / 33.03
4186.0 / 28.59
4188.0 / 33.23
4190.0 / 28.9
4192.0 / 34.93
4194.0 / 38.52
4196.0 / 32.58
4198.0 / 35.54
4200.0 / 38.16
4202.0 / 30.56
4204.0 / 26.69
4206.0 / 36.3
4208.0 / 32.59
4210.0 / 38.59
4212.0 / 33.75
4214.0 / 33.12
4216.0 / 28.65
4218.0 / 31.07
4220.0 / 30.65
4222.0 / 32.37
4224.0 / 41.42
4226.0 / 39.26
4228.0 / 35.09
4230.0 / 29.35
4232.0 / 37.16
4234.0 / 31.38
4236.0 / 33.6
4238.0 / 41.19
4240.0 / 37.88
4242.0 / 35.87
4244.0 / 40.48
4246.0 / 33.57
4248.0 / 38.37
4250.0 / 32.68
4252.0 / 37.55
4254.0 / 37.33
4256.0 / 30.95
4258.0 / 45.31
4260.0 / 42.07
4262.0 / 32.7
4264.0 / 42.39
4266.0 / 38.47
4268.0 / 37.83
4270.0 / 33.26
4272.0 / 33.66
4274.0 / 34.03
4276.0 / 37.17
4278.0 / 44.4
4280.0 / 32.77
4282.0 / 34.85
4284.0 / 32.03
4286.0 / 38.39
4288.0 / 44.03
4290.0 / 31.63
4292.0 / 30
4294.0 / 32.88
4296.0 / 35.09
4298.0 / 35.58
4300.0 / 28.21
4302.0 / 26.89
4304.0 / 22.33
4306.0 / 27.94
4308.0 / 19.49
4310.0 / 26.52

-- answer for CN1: 0.07 mag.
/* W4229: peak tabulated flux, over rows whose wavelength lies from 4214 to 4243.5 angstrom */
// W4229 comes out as 41.42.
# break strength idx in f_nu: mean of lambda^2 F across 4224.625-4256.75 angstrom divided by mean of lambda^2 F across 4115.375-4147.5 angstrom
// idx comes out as 1.14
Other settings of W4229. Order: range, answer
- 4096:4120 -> 38.43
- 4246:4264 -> 45.31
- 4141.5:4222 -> 41.6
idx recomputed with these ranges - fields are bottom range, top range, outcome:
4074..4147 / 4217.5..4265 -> 1.15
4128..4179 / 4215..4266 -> 1.13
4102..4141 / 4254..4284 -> 1.18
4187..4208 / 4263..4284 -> 1.13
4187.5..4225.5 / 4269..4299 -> 1.09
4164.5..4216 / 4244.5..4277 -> 1.16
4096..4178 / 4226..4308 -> 1.12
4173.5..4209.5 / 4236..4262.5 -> 1.18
